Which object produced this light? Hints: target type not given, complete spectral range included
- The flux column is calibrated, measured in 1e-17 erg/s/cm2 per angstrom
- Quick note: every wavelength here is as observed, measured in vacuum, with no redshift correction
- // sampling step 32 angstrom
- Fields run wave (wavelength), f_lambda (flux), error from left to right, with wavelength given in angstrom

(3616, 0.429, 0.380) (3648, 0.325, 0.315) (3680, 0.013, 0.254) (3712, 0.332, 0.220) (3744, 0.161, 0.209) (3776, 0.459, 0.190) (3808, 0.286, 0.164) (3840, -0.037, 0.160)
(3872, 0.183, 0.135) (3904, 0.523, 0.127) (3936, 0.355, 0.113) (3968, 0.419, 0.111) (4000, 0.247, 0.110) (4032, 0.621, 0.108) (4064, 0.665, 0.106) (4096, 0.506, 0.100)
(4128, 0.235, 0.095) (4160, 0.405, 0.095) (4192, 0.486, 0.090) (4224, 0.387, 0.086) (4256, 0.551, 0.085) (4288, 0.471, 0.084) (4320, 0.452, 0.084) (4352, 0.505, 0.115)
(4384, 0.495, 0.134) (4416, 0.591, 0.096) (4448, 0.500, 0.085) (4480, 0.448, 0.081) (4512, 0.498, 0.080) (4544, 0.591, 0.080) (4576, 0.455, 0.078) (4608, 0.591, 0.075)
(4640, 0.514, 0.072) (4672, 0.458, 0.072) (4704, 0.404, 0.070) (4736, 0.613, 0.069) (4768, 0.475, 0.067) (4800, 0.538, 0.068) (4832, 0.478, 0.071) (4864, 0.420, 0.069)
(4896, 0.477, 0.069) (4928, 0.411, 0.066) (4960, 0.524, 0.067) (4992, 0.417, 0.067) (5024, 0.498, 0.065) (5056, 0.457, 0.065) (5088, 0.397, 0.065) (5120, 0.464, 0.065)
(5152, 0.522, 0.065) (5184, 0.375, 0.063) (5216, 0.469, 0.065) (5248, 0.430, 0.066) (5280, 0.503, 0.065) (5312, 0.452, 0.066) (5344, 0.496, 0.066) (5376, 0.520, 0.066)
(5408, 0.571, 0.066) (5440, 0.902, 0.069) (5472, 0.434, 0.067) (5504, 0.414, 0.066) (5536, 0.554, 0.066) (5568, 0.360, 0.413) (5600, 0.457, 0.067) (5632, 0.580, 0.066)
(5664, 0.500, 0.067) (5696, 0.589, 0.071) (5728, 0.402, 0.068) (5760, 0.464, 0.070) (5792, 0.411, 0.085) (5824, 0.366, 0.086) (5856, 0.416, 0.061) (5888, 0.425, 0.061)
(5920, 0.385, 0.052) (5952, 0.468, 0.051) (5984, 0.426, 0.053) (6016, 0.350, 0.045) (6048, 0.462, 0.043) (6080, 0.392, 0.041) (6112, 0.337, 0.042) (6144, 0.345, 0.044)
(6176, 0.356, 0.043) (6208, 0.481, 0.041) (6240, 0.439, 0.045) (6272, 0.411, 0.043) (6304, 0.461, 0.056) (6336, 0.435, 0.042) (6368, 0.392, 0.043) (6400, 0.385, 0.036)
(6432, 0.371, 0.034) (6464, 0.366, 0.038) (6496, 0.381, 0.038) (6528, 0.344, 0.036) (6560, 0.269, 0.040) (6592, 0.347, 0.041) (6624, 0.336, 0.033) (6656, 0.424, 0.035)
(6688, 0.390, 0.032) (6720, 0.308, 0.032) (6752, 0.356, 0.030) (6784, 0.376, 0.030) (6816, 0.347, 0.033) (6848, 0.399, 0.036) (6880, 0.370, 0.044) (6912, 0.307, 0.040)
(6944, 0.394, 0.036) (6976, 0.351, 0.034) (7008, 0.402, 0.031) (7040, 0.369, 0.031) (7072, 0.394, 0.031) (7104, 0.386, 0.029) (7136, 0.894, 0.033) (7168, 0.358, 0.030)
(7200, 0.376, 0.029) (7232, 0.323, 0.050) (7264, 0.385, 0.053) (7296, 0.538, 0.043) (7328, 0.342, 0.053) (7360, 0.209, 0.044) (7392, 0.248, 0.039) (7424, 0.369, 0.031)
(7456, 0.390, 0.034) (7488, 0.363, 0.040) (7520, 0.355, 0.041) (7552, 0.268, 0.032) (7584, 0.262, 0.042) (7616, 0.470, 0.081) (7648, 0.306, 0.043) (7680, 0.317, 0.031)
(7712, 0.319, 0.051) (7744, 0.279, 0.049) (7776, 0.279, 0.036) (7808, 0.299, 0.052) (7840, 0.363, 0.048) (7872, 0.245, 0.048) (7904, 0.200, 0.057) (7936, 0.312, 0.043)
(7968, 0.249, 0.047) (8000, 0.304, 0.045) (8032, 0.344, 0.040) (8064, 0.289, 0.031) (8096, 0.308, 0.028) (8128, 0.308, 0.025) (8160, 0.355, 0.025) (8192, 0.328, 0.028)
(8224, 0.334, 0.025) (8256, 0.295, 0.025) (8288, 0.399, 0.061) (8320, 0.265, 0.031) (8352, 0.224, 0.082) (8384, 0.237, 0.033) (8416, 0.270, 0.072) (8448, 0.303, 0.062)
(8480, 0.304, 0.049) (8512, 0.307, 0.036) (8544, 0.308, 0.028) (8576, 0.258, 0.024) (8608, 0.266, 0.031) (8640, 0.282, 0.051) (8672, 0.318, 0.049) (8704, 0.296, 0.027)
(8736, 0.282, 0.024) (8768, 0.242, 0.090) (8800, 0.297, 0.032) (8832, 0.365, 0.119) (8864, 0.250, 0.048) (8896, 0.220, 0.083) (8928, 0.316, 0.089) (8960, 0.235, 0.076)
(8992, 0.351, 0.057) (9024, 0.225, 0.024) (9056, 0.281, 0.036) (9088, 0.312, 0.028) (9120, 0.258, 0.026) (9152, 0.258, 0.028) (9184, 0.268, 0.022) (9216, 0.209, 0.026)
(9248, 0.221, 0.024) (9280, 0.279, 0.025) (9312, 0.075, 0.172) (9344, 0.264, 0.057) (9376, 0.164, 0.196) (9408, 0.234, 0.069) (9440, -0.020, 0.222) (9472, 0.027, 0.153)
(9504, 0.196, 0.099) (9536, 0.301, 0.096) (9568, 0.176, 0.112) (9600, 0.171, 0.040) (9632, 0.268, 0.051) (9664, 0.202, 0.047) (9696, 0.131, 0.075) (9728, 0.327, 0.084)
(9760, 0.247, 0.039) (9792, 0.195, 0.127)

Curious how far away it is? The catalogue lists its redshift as 0.09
